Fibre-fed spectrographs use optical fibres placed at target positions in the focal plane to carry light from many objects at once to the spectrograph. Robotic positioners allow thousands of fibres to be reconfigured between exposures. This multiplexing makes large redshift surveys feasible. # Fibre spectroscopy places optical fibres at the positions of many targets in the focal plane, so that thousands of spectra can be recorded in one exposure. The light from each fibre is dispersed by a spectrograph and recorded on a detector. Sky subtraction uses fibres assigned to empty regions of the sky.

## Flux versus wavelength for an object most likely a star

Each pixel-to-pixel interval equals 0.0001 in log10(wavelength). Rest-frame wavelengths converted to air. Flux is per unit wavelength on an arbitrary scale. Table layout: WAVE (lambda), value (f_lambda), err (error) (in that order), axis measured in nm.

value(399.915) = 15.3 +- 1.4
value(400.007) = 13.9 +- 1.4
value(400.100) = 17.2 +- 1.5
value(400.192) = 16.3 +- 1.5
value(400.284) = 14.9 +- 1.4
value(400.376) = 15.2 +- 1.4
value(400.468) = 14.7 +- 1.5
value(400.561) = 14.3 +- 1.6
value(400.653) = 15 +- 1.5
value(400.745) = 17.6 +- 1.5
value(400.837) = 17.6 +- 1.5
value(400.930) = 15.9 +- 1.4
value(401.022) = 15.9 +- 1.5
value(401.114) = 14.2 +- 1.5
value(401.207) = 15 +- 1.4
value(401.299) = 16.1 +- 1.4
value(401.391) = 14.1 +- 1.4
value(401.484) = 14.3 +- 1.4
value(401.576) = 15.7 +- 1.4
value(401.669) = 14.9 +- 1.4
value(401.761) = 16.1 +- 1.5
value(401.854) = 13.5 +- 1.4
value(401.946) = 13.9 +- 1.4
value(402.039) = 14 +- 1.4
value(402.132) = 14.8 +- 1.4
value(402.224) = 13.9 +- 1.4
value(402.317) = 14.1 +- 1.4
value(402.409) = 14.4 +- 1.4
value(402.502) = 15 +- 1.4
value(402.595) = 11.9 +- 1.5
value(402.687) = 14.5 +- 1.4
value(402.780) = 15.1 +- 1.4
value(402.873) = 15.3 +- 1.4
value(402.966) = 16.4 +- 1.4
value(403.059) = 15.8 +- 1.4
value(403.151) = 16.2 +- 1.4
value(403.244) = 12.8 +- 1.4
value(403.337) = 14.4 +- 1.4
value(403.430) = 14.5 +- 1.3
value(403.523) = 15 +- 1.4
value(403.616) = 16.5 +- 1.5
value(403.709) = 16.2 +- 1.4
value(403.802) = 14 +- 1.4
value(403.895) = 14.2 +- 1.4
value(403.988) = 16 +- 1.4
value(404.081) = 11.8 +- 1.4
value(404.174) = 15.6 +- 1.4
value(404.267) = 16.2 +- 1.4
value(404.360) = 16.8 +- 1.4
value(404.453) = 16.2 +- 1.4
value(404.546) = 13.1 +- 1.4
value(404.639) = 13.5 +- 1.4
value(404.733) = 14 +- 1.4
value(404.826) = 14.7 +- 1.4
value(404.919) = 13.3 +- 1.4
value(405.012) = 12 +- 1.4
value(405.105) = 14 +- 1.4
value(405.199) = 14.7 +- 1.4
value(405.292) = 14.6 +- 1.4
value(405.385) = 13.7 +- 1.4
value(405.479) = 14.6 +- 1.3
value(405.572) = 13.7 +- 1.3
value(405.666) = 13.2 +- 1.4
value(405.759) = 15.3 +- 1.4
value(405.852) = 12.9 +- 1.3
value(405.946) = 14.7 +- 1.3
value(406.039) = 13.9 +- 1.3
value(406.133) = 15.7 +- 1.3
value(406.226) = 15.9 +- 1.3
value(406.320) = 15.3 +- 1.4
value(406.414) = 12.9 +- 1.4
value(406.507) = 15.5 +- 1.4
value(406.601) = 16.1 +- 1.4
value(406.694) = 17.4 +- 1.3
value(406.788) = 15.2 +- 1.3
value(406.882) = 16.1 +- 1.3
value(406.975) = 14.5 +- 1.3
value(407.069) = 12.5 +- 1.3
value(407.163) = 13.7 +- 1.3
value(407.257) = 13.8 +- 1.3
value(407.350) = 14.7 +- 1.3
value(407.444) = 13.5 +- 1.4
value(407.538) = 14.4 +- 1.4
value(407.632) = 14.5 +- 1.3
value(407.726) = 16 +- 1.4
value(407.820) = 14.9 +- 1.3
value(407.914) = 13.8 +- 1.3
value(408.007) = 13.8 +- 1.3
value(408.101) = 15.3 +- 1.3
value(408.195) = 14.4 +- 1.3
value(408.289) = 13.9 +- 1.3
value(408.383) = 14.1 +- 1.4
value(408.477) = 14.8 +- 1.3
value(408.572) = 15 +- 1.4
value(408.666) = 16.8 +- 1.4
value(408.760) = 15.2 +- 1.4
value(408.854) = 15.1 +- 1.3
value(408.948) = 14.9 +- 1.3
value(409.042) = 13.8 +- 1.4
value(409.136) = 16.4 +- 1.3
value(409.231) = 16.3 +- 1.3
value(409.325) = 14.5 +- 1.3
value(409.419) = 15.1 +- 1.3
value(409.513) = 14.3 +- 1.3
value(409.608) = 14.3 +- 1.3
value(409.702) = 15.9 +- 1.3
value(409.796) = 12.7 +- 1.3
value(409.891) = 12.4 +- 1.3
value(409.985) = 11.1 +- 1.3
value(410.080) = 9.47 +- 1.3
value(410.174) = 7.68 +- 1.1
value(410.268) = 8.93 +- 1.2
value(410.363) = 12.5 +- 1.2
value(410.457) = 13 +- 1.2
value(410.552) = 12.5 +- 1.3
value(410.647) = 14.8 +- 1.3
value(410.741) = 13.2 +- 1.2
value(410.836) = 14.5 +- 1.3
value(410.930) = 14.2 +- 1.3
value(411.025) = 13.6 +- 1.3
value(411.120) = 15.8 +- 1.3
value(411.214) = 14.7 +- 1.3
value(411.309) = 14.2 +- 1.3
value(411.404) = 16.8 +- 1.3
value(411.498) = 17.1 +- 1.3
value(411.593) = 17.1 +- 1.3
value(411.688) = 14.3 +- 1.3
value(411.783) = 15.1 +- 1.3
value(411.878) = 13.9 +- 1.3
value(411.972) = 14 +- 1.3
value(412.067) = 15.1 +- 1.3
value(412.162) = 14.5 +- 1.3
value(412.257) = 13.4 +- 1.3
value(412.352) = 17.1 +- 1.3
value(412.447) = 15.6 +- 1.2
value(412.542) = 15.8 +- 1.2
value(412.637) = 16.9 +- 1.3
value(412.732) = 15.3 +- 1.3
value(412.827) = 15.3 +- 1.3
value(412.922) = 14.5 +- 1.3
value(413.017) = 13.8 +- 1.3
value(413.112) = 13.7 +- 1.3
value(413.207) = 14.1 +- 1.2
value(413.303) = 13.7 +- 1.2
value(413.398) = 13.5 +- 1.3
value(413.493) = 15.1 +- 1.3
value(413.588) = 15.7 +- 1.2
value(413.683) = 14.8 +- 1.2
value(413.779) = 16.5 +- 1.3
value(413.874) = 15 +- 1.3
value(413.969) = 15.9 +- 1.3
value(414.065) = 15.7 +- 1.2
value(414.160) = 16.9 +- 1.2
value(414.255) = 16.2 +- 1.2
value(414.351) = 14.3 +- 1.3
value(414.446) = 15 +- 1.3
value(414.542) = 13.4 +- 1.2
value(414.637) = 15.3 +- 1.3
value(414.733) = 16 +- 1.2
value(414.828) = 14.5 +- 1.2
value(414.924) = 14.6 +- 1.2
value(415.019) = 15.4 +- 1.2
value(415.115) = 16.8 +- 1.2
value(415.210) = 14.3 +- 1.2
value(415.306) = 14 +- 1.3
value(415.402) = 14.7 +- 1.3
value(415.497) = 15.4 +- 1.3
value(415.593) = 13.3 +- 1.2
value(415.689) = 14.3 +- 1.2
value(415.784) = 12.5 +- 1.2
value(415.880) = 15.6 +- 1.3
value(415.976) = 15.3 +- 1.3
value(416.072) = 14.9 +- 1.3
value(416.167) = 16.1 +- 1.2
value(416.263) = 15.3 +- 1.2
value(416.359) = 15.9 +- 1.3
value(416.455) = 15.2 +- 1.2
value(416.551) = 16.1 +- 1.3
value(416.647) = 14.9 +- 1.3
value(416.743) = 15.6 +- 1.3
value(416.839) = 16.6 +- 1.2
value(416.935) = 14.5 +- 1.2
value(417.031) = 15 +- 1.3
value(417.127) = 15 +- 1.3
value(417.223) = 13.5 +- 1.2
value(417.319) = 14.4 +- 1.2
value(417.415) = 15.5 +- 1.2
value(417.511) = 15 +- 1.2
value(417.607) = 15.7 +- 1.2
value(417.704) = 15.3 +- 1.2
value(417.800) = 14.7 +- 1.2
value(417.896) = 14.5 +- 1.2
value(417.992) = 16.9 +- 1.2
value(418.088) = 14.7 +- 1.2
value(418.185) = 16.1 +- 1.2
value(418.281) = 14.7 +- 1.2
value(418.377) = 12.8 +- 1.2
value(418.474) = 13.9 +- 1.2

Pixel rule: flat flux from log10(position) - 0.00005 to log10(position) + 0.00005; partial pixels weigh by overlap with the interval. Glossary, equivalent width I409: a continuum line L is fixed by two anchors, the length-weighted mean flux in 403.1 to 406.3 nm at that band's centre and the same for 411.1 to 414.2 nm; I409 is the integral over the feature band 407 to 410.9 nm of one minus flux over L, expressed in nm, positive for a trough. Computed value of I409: 0.26 nm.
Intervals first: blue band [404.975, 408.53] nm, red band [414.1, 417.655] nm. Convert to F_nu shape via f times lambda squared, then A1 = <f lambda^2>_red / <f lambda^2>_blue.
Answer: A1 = 1.1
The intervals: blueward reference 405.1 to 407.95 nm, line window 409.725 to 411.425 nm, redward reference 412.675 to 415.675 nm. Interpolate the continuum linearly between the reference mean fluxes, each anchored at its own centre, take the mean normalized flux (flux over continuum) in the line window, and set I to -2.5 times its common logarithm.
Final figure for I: 0.15 mag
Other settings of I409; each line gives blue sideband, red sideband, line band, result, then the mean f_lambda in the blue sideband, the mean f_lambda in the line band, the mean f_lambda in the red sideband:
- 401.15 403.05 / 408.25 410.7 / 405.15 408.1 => -0.11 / 14.7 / 14.6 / 13.7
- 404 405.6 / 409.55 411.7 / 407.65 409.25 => -0.13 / 14.3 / 14.9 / 13.5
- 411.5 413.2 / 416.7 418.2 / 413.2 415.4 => 0.00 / 15.1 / 15.1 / 15.2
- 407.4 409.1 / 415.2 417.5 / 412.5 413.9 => -0.01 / 14.7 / 14.9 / 14.9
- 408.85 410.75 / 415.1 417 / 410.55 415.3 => -0.29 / 13.2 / 15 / 15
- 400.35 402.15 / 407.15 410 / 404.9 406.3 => 0.06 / 15.1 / 14.2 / 14.5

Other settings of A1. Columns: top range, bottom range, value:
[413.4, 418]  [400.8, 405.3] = 1.09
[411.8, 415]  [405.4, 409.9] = 1.05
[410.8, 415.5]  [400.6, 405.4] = 1.07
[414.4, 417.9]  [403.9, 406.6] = 1.09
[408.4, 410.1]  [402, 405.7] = 1.02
